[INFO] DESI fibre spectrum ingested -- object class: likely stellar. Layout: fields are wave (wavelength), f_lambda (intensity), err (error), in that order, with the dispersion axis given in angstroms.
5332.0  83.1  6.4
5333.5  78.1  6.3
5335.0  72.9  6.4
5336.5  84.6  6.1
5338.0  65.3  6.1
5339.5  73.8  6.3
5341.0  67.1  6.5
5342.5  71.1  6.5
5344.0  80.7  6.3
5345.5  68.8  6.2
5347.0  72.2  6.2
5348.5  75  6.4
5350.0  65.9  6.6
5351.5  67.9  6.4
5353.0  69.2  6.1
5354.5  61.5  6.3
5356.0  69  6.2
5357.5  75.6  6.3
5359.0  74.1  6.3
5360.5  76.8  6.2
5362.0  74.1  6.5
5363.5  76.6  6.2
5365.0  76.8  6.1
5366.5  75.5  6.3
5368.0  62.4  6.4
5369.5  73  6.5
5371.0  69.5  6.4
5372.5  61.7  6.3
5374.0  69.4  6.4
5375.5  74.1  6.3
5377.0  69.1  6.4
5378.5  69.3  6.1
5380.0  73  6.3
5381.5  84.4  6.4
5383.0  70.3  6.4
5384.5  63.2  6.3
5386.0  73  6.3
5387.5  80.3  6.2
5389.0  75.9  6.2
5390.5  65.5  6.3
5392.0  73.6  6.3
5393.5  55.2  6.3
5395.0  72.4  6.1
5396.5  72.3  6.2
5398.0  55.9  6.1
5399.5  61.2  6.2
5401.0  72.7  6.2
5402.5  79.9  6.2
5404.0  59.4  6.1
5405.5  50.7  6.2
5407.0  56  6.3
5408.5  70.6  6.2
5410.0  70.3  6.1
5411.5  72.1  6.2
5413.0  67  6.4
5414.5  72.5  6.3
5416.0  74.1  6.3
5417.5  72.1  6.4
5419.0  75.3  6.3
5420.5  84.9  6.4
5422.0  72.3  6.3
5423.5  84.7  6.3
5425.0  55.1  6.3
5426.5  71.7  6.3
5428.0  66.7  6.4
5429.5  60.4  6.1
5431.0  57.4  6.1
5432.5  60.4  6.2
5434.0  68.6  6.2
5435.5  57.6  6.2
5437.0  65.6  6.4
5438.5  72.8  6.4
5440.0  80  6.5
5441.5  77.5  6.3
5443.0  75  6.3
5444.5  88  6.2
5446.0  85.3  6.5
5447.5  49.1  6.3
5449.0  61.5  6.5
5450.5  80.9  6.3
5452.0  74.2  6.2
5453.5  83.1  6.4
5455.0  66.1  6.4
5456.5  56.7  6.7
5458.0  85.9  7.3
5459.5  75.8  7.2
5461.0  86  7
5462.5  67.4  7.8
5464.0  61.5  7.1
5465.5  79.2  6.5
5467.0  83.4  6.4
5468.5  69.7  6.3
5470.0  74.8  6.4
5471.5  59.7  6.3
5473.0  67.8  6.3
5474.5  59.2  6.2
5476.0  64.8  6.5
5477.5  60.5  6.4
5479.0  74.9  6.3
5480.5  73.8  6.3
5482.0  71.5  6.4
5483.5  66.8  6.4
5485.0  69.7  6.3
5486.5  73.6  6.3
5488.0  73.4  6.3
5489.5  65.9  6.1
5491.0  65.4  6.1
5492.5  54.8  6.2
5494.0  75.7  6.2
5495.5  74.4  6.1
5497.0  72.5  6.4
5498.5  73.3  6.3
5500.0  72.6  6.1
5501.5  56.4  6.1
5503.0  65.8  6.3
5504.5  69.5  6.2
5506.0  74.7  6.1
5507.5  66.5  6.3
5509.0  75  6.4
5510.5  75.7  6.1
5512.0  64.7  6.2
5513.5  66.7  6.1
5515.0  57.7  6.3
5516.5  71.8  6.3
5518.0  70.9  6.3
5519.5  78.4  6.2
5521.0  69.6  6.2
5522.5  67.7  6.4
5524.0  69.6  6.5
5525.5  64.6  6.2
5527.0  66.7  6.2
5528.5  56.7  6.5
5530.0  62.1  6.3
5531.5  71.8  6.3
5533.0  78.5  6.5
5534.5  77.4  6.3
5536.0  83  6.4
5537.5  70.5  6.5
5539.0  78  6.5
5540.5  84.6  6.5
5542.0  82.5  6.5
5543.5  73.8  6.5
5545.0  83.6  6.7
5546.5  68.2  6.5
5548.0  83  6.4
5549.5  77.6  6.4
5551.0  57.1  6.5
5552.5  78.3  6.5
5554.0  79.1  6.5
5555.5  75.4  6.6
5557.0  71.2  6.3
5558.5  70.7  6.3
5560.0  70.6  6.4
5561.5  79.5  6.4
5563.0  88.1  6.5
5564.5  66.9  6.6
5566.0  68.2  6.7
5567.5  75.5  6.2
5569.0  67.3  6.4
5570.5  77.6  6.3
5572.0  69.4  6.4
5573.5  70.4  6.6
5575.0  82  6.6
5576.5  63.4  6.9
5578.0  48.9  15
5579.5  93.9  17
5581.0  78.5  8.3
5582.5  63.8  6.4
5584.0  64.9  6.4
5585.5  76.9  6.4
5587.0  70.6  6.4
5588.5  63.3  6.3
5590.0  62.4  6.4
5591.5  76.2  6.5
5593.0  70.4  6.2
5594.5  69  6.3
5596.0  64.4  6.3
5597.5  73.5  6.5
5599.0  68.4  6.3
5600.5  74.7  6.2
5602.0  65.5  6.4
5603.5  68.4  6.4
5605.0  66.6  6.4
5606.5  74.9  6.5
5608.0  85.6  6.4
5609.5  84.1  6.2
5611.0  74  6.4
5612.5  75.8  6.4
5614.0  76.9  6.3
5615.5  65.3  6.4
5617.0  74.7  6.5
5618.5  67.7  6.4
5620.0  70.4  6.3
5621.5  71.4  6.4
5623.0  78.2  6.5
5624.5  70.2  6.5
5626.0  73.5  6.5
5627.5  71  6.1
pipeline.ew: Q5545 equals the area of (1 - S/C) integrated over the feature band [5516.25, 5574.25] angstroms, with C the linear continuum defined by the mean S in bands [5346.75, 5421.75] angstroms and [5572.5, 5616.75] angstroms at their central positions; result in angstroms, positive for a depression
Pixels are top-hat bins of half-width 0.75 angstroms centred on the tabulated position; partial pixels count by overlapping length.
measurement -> -1.66 angstroms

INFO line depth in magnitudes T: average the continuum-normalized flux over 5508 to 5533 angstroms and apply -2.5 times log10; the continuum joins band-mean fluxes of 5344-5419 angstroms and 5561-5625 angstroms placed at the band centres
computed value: 0.05 mag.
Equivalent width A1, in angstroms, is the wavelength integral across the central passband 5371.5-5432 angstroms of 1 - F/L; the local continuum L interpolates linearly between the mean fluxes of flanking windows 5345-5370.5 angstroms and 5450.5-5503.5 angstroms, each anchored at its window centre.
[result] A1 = 1.6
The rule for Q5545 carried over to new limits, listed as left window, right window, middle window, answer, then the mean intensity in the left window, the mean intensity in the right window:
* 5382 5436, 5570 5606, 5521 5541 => -0.5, 68.2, 70.1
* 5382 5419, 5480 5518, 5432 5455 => -1.1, 68.4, 69.1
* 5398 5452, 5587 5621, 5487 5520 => 0.5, 69.3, 71.4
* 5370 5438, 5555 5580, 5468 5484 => 0.6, 68.6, 72.6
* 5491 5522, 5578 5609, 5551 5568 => -0.9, 69.2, 71.1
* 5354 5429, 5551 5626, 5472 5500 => 0.9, 70.3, 72.2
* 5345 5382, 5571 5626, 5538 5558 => -1.3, 71.3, 71.6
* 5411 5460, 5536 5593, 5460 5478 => 0.5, 71.2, 73.4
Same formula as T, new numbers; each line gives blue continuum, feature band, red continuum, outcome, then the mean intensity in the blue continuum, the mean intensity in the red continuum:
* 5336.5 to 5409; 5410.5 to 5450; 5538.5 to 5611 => 0.007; 70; 73.1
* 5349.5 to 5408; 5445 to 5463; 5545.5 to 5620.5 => -0.038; 69.4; 72.2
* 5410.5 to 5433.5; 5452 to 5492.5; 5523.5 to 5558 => 0.015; 69.8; 73.6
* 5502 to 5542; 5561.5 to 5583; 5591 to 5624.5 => -0.015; 70.8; 72.5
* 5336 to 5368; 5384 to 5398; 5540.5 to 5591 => 0.042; 72.1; 73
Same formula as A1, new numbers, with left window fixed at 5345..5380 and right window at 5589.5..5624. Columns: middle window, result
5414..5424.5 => -0.74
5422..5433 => 0.83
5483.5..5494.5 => 0.53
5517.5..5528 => 0.35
